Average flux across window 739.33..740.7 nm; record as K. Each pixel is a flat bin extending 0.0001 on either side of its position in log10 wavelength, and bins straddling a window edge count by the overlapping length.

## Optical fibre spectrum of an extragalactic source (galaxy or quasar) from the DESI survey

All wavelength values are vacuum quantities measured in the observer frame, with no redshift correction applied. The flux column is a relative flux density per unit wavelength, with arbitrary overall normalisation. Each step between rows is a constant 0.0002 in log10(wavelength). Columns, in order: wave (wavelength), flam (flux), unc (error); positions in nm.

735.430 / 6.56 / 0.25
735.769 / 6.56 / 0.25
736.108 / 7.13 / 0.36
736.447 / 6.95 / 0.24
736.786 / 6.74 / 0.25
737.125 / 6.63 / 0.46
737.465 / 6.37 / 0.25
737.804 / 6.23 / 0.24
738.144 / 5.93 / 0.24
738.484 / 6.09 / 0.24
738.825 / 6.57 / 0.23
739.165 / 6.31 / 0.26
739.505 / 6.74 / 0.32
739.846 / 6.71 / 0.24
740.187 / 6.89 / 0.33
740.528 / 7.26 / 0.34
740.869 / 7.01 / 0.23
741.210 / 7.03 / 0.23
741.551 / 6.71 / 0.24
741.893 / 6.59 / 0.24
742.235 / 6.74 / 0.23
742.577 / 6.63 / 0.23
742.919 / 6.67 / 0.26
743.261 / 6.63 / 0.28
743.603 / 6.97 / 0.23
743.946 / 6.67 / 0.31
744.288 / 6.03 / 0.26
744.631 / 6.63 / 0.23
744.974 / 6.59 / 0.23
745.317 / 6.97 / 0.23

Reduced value 6.9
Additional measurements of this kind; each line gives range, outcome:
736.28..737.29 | 6.78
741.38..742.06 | 6.65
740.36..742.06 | 6.92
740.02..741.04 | 7.06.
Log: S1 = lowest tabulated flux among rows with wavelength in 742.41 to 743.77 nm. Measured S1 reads 6.63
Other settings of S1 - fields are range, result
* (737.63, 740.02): 5.93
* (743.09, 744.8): 6.03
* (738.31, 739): 6.09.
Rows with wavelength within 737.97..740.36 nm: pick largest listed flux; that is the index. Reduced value 6.89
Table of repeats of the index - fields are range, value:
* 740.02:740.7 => 7.26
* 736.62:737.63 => 6.74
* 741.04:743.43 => 7.03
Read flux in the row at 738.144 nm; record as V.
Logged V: 5.93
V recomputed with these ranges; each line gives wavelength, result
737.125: 6.63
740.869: 7.01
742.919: 6.67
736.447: 6.95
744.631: 6.63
